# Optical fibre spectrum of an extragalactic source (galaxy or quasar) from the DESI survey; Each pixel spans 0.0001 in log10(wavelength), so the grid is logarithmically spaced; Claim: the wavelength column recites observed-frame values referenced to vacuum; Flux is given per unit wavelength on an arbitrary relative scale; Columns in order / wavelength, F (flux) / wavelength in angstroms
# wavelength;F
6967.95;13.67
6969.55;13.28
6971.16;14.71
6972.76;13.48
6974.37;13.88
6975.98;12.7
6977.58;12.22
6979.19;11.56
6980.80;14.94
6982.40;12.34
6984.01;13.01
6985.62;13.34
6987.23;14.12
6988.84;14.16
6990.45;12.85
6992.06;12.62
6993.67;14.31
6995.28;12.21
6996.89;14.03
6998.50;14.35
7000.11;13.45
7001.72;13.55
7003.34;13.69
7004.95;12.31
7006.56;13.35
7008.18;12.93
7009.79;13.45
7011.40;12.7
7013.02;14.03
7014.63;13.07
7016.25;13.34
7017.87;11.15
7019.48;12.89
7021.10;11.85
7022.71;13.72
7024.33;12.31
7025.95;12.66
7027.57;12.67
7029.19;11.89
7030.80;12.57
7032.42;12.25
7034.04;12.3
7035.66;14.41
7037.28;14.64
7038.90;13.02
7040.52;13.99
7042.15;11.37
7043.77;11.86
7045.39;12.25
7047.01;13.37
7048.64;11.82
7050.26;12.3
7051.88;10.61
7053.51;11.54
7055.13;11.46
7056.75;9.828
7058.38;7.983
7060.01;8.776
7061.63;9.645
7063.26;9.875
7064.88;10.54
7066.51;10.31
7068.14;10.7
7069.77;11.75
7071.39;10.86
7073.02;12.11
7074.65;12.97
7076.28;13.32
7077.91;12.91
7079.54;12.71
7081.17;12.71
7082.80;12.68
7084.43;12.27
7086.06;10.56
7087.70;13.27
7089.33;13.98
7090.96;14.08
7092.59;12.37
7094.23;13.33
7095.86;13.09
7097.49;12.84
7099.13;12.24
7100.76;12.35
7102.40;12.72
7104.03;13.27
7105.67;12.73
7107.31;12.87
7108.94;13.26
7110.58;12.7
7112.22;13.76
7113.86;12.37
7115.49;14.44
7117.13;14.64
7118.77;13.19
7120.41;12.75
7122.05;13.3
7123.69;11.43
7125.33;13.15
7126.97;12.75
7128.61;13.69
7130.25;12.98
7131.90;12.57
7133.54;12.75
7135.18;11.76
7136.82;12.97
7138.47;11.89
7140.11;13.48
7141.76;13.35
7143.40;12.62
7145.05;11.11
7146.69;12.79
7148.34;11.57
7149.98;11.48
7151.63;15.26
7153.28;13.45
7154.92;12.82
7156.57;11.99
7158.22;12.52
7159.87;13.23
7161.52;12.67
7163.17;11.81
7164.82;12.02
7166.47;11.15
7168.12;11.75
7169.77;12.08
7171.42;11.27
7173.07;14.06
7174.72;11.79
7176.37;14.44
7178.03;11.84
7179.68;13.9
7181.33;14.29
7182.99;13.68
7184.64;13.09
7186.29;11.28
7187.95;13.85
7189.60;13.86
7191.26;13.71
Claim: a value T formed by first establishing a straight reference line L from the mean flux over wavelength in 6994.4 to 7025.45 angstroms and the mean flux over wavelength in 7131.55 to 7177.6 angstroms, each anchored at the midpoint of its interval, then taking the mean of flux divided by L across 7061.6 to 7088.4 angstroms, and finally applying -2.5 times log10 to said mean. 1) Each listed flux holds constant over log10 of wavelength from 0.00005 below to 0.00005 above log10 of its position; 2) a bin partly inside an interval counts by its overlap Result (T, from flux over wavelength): 0.093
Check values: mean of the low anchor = 13.1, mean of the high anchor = 12.5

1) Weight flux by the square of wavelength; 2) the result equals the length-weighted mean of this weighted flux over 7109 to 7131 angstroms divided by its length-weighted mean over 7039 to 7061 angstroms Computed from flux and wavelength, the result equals 1.2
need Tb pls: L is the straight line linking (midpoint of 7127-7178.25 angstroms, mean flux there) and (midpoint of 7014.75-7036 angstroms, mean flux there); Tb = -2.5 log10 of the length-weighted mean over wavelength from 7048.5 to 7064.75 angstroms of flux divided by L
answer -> 0.21 mag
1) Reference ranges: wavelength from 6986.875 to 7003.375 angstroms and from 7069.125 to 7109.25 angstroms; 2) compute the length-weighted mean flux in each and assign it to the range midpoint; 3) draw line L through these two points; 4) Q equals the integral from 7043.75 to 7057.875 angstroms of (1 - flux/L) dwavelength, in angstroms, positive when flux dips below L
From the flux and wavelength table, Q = 1.6 angstroms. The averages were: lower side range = 13.6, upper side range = 12.7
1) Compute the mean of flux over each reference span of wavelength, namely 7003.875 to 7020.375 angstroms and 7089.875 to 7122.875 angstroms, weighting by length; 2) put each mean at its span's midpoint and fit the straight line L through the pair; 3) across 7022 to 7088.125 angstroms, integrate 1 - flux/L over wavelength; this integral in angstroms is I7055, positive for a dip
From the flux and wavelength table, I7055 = 5.62 angstroms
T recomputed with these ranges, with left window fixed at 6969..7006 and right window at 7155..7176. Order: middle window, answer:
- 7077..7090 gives 0.01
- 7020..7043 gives 0.02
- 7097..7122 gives -0.04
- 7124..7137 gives -0.02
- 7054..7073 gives 0.25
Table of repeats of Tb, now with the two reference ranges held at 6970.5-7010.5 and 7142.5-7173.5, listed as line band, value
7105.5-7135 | -0.04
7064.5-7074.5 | 0.15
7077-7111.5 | -0.01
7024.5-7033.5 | 0.06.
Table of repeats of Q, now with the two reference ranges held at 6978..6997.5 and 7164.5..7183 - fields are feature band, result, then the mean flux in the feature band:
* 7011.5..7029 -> 0.6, 12.7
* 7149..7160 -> -0.2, 12.9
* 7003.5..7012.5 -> 0.1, 13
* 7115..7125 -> -0.3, 13.2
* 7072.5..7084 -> 0.2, 12.8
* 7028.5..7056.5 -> 1.5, 12.4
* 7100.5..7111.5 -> 0.0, 12.9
